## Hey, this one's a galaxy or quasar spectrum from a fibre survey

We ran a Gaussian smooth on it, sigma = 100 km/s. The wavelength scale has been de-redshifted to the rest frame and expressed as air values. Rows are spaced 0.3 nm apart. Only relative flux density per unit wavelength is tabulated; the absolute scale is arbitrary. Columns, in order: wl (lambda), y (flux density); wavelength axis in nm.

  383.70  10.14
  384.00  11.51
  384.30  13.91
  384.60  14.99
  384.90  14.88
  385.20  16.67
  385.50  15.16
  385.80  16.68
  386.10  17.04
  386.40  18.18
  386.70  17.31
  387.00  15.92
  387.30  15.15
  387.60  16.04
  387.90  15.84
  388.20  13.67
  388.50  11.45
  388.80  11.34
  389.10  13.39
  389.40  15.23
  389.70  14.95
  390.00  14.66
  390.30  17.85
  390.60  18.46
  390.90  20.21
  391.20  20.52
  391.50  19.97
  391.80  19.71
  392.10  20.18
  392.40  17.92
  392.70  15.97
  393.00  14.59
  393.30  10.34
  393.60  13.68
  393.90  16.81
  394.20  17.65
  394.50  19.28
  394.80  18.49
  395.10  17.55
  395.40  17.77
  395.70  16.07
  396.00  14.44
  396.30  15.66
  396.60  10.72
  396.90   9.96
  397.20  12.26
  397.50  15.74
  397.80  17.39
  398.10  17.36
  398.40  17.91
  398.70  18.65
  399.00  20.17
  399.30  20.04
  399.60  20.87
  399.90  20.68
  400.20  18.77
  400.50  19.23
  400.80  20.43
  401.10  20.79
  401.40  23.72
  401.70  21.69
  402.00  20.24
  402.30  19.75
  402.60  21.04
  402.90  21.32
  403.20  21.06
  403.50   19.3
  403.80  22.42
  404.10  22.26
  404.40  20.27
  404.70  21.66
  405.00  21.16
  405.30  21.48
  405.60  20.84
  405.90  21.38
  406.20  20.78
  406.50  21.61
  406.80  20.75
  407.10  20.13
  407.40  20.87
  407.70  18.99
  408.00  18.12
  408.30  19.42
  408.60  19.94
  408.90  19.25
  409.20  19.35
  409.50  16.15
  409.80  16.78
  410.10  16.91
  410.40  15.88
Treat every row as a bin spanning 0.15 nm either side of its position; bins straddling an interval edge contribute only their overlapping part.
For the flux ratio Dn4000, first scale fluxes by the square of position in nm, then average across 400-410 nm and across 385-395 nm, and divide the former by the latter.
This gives 1.34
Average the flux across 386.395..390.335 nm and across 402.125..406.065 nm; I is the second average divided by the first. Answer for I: 1.4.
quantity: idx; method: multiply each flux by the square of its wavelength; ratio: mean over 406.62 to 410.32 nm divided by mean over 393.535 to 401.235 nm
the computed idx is 1.15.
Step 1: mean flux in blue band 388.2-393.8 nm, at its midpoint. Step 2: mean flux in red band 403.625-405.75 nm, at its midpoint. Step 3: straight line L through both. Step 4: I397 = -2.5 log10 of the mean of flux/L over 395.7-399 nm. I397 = 0.212 mag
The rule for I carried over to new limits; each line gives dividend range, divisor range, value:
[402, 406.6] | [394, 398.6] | 1.32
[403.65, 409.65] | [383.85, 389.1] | 1.36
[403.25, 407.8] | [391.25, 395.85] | 1.22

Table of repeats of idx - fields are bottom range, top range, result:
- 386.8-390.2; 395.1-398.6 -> 1.10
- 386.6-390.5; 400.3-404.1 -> 1.51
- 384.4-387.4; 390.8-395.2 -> 1.12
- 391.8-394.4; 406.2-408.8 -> 1.33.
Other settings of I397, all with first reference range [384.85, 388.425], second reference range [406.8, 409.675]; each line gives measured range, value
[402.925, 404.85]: -0.14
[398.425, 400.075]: -0.12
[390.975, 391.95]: -0.20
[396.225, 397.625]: 0.35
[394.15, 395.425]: -0.06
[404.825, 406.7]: -0.13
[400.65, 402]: -0.18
